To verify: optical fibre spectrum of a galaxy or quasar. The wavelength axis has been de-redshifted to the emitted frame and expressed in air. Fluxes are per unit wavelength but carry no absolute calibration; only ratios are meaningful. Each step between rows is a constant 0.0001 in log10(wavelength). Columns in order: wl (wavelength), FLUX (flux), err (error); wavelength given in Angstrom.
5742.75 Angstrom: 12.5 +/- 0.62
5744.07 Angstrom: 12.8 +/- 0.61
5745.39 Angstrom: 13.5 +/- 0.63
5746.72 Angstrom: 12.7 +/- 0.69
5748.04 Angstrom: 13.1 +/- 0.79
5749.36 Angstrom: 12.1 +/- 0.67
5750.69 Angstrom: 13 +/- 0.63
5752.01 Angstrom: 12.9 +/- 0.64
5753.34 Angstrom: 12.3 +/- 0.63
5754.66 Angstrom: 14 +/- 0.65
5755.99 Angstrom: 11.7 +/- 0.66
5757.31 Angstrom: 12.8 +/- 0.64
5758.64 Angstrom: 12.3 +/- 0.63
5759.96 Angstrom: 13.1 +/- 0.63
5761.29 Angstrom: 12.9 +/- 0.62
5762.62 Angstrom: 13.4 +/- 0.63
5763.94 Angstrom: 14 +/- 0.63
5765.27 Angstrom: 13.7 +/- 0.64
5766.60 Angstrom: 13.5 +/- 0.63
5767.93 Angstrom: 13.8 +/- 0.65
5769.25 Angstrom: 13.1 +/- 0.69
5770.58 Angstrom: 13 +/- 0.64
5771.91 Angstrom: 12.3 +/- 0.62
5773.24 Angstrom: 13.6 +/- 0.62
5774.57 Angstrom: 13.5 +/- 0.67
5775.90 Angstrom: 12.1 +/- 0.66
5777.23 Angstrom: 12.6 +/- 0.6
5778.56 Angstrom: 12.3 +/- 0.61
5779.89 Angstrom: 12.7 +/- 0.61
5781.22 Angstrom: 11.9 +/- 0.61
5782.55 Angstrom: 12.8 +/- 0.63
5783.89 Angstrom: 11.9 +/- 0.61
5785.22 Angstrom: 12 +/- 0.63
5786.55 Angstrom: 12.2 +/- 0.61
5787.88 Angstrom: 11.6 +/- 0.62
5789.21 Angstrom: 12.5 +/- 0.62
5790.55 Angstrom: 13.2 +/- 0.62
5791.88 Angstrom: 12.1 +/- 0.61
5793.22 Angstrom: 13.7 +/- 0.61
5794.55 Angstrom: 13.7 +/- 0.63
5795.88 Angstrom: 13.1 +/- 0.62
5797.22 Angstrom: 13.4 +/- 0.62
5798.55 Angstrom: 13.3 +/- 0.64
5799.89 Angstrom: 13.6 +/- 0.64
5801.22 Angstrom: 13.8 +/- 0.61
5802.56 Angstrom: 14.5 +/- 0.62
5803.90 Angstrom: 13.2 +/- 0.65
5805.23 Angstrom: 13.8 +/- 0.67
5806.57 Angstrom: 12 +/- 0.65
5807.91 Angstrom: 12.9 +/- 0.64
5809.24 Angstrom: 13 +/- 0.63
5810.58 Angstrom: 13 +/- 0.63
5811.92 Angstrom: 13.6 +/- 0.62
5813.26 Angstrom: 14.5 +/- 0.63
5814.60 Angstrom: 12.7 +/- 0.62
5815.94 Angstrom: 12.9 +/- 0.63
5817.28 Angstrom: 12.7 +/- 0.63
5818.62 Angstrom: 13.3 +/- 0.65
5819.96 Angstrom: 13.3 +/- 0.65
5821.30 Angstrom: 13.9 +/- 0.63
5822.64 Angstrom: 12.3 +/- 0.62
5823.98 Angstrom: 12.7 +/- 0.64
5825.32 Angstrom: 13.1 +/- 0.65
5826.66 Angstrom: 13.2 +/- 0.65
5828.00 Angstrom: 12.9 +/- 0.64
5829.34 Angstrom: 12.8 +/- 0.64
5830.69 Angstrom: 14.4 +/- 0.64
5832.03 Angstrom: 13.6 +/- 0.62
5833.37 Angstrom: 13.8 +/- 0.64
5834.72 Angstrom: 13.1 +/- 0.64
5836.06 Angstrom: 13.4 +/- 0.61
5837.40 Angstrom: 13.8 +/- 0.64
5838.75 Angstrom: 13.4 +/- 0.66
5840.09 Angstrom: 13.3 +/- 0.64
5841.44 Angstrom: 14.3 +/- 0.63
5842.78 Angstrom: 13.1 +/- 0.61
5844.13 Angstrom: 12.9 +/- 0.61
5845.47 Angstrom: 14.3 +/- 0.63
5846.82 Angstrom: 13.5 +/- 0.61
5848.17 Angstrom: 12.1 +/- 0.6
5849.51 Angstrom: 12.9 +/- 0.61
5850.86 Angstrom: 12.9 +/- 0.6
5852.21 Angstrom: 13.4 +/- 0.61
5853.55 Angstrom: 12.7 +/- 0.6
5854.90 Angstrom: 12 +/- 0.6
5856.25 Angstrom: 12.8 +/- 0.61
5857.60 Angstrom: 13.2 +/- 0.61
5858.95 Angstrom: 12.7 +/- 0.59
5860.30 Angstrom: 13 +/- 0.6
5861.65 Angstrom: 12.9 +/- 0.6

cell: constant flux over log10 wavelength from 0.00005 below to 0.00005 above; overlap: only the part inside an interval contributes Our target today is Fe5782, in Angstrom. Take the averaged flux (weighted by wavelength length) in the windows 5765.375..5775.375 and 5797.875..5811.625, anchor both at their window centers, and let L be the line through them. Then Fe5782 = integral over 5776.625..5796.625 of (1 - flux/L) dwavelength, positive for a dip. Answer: 1.1 Angstrom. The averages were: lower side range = 13.3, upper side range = 13.3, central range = 12.6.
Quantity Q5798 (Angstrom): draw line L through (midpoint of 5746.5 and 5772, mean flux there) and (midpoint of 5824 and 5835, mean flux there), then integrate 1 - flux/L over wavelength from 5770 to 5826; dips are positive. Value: 1.0 Angstrom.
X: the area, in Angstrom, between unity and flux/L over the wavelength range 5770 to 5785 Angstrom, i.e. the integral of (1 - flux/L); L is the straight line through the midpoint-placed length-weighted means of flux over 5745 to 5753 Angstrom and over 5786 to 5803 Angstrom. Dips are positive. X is 0.5 Angstrom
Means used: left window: 12.8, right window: 13.1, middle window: 12.6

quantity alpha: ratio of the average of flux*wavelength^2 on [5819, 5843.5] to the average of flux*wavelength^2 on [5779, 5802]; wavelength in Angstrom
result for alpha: 1.1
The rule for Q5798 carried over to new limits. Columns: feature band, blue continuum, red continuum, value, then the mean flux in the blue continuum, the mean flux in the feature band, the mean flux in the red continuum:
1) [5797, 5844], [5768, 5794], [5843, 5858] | -1.9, 12.6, 13.3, 13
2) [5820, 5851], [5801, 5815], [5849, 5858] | -0.6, 13.4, 13.3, 12.8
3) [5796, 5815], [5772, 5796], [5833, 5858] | -0.8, 12.6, 13.4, 13.2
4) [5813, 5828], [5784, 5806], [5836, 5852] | 0.1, 13.1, 13.1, 13.3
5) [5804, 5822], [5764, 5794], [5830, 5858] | -0.2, 12.8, 13.2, 13.3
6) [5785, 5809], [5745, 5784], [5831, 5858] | 0.0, 12.9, 13.1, 13.2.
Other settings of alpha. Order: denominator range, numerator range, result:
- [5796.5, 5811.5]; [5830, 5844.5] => 1.03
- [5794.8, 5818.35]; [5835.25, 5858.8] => 1.00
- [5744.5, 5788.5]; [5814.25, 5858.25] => 1.05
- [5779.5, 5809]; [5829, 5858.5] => 1.04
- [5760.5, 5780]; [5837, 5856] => 1.03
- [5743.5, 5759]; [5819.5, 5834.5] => 1.07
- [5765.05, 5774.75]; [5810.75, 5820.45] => 1.01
